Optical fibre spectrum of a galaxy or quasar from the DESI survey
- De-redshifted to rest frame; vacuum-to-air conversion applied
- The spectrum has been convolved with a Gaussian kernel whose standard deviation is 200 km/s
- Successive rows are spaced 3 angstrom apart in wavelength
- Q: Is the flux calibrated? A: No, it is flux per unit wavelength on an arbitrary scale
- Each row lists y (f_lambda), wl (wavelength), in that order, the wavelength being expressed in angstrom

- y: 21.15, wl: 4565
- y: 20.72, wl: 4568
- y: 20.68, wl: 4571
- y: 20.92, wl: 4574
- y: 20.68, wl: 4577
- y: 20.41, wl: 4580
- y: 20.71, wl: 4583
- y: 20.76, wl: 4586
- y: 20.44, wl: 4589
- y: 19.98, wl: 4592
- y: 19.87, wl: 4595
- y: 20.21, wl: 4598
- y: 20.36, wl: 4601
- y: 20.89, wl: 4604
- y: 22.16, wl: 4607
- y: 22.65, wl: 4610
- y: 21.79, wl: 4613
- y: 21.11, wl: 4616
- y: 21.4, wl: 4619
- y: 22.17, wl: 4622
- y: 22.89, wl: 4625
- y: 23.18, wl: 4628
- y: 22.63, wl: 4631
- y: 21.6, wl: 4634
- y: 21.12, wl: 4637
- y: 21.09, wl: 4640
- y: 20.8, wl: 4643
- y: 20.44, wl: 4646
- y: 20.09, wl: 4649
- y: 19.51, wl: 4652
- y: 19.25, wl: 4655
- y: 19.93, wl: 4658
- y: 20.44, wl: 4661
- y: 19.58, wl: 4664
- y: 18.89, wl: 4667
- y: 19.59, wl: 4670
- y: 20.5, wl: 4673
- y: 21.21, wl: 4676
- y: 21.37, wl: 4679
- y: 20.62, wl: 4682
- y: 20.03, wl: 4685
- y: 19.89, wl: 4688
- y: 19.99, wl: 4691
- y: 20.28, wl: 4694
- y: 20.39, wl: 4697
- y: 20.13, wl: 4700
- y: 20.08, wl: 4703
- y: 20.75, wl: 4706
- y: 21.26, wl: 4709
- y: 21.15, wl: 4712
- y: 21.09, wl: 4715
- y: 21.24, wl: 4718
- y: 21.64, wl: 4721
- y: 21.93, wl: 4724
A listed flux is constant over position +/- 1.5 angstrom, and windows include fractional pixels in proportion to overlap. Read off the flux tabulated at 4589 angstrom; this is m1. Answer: 20.44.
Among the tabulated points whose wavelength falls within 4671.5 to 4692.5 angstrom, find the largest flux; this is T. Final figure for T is 21.37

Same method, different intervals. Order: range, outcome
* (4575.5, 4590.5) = 20.76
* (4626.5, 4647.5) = 23.18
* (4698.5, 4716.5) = 21.26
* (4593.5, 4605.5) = 20.89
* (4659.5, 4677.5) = 21.21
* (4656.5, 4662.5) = 20.44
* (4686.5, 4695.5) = 20.28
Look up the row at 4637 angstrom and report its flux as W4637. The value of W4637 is 21.12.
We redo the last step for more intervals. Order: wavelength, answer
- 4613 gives 21.79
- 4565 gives 21.15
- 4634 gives 21.6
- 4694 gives 20.28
